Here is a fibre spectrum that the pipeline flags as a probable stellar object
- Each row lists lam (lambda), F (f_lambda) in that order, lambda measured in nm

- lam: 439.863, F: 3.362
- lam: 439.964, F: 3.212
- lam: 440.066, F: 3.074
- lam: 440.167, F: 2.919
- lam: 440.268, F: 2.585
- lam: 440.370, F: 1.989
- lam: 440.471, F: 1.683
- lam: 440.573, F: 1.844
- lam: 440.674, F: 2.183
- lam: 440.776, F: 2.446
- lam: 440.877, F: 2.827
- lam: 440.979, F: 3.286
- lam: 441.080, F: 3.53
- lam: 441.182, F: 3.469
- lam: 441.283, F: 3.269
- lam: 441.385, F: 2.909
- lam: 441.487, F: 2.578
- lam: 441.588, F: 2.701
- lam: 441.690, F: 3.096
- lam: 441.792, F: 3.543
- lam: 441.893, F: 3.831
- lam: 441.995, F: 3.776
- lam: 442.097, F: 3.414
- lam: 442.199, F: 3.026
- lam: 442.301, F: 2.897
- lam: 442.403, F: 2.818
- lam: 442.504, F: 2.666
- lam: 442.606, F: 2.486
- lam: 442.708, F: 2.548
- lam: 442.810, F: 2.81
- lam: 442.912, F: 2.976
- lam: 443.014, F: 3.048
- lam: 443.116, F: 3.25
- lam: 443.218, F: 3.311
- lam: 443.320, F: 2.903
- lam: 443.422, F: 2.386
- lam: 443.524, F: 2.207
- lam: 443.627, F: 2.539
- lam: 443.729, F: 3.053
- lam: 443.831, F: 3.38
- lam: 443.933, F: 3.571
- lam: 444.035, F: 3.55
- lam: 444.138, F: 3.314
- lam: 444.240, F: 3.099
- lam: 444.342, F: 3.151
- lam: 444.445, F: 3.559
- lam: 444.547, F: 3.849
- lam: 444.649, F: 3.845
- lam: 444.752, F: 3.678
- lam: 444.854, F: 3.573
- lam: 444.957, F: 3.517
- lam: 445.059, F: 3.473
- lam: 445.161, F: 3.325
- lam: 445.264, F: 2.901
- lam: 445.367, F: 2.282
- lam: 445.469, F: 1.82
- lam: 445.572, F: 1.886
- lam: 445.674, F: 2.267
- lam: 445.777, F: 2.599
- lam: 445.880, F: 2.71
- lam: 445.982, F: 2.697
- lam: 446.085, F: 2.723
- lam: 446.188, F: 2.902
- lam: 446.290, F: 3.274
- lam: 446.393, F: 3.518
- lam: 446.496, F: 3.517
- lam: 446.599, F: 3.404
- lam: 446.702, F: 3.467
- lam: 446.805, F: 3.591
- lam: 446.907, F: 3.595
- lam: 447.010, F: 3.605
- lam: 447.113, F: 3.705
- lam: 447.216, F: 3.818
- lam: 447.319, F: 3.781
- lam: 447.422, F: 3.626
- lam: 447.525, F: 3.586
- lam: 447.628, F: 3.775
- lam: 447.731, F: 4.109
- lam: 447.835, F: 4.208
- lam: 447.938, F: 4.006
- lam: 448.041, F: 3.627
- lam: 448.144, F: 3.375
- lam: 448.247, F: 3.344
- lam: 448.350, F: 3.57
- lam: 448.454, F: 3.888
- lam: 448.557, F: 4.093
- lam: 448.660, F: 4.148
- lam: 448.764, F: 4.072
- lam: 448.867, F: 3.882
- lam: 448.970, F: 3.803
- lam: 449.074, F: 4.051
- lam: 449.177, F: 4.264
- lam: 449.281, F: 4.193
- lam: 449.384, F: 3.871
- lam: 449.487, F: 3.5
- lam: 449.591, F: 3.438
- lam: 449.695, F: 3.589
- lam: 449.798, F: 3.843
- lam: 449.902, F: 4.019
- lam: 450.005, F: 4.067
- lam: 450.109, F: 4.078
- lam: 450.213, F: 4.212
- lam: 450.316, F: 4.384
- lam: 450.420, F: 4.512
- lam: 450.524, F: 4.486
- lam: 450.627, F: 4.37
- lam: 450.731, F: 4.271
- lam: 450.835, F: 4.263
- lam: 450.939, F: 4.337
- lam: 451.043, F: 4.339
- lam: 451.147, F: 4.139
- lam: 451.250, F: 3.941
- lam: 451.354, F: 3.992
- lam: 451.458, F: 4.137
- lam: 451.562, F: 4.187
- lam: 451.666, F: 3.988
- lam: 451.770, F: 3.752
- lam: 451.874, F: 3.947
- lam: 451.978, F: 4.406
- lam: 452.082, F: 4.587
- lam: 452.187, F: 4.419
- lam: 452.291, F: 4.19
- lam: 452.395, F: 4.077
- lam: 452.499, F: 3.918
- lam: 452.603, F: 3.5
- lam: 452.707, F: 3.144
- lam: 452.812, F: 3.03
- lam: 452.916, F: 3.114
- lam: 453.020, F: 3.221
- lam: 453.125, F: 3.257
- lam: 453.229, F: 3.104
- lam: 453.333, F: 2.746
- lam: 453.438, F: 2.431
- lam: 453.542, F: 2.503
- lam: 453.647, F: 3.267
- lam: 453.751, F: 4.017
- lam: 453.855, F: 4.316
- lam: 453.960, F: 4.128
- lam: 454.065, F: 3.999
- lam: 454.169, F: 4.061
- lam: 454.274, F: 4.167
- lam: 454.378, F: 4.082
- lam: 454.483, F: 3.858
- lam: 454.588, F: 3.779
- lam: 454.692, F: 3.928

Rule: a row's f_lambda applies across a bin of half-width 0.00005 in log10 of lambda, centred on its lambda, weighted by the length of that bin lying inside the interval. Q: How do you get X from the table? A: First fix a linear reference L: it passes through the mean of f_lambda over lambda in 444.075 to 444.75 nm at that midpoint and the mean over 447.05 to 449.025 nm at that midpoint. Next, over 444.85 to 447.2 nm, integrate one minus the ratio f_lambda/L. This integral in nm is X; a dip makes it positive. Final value 0.37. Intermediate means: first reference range 3.48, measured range 3.06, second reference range 3.81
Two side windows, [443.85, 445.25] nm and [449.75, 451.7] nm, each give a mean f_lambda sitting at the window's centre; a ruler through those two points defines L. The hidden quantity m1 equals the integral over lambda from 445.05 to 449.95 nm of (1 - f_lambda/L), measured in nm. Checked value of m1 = 0.46 nm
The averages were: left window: 3.48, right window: 4.19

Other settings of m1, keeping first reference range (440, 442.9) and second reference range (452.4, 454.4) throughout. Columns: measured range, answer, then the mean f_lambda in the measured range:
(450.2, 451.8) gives -0.409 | 4.21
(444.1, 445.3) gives -0.164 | 3.45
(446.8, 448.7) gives -0.340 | 3.76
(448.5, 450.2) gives -0.346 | 3.94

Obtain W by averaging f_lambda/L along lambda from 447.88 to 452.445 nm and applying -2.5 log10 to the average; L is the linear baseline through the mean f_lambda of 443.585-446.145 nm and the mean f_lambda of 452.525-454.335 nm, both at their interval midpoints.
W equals -0.22 mag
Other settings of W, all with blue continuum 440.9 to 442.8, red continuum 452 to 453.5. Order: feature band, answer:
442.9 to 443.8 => 0.104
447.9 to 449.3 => -0.160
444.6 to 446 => 0.112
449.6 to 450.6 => -0.207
